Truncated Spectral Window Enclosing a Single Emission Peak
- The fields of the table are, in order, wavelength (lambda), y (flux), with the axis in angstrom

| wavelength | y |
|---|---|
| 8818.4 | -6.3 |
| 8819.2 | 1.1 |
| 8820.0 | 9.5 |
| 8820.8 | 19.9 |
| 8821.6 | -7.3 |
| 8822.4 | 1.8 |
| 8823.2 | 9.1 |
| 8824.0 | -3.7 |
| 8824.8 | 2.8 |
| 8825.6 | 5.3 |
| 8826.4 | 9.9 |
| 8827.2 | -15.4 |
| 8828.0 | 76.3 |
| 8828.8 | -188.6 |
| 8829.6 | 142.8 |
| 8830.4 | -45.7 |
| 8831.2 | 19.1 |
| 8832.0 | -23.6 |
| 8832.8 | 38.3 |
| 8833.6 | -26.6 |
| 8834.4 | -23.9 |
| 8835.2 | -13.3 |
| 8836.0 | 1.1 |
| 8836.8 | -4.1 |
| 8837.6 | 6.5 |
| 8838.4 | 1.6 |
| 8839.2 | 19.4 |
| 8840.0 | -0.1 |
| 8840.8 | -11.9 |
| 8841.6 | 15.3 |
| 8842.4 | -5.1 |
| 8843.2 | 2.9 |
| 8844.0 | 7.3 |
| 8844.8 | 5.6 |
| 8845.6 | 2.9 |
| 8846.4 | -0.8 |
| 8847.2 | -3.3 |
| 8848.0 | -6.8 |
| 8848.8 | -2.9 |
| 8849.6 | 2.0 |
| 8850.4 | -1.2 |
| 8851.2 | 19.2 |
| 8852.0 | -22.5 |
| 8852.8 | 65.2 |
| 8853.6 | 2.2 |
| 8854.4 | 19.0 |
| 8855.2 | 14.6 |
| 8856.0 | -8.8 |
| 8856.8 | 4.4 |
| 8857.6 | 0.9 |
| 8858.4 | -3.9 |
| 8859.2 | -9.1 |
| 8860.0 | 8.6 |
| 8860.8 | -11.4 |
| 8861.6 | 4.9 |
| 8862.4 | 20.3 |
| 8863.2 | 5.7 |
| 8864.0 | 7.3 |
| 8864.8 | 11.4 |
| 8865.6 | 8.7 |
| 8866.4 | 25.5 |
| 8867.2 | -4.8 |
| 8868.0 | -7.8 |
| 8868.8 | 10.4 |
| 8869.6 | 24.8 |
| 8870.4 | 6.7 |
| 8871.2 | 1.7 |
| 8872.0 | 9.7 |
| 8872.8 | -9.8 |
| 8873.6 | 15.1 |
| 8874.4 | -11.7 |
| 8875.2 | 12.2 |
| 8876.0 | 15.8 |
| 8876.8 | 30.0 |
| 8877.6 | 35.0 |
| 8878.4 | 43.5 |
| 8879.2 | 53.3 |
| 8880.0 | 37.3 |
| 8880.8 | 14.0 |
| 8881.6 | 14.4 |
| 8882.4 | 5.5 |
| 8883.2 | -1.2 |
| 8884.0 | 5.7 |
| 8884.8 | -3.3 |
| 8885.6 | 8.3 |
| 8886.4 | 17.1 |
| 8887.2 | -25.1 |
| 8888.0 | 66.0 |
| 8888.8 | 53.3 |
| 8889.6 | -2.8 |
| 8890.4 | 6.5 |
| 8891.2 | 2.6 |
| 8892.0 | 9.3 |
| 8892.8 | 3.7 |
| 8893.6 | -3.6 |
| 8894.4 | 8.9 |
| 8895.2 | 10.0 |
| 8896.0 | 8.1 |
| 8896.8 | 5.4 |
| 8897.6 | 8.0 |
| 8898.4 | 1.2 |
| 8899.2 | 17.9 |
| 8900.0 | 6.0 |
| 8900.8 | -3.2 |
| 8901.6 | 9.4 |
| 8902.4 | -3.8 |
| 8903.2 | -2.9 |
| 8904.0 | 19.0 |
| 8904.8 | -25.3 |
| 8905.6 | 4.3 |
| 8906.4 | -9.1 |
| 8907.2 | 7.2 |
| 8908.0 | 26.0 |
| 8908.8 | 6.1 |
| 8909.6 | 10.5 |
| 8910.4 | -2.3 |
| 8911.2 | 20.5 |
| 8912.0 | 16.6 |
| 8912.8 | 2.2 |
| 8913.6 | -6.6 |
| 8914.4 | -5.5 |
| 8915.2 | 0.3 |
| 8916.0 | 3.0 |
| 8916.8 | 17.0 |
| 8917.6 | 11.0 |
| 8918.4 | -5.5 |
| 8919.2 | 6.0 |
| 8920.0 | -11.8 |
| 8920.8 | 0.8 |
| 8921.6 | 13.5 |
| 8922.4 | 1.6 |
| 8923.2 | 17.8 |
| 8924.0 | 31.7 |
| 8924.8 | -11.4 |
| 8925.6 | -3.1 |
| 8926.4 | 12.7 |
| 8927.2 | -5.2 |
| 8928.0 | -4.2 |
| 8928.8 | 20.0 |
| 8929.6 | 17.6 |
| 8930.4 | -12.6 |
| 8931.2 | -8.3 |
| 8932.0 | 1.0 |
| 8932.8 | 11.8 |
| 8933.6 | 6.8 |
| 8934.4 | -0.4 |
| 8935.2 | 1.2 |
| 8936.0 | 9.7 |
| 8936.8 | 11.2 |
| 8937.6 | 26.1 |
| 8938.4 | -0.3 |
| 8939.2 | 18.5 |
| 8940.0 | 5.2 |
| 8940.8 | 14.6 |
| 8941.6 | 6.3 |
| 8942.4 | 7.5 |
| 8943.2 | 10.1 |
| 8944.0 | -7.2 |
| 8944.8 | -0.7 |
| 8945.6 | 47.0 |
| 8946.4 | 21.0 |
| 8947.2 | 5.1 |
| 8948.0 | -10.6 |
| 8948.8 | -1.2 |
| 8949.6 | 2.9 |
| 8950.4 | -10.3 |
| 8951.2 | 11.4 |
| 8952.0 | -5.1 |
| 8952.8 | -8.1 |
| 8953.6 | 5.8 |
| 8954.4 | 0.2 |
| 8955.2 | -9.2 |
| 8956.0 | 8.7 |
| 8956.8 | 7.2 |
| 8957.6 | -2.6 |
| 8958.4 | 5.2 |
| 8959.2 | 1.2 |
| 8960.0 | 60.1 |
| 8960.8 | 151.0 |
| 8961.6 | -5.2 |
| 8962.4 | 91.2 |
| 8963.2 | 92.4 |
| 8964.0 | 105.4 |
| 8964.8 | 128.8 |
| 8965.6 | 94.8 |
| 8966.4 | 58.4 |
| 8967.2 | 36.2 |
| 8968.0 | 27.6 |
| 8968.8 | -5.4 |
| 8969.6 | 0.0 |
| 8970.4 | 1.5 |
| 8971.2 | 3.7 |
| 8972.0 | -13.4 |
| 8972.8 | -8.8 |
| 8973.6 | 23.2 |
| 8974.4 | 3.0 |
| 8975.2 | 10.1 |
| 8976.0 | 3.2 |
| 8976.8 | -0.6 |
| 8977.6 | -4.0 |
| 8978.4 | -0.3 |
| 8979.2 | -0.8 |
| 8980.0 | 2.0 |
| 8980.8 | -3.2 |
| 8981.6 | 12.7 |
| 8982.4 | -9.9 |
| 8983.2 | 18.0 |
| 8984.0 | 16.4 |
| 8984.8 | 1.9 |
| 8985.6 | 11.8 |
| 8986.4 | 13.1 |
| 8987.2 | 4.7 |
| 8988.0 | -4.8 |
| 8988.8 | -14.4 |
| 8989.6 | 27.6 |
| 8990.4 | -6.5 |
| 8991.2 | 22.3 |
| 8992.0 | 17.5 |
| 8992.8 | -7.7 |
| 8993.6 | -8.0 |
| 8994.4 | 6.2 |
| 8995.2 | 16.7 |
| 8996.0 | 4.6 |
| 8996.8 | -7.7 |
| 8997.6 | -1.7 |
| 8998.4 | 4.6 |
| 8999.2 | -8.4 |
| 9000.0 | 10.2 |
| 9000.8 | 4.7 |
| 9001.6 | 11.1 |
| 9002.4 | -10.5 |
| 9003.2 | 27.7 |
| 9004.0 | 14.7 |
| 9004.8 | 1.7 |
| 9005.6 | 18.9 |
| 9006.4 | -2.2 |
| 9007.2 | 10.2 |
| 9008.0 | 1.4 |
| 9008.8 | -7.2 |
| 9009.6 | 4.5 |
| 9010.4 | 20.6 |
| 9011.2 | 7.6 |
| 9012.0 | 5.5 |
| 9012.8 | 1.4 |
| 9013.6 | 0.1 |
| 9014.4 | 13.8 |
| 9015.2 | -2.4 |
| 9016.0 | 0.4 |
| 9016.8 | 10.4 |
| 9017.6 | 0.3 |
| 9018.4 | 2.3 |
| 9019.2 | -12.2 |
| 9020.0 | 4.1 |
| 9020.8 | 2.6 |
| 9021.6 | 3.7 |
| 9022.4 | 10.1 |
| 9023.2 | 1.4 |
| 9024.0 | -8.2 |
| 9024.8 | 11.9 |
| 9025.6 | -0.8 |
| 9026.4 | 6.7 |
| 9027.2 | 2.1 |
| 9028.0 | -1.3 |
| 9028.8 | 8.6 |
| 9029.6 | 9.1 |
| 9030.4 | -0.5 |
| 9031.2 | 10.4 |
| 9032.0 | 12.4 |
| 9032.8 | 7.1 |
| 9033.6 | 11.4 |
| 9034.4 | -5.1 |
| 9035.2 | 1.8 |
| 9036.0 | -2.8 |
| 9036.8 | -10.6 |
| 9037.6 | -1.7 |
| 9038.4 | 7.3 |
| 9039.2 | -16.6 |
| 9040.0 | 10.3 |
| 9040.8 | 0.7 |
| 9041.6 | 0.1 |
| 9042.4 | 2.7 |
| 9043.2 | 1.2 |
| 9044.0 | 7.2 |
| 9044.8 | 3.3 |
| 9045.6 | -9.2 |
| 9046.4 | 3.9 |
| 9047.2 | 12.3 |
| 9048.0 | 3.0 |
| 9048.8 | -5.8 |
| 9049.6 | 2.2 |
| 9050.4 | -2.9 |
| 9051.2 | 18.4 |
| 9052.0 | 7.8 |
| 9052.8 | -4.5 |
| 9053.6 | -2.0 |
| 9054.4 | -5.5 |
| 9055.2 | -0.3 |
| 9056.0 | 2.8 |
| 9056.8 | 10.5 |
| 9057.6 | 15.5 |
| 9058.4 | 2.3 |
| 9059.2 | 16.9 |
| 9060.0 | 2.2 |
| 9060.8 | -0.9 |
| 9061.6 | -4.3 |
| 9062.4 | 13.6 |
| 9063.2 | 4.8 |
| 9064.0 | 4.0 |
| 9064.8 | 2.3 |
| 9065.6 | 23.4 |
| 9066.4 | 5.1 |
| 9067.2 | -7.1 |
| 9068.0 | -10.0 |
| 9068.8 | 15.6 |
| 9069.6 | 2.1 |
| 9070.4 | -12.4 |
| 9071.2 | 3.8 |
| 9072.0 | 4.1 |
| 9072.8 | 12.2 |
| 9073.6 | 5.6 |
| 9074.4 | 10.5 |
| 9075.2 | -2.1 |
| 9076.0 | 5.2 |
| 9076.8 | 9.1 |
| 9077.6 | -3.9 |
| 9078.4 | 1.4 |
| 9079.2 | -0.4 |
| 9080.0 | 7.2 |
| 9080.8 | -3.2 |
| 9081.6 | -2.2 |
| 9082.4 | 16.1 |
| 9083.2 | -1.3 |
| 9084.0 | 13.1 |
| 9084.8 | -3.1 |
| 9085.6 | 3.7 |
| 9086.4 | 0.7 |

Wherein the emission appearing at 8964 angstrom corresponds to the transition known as [O III]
